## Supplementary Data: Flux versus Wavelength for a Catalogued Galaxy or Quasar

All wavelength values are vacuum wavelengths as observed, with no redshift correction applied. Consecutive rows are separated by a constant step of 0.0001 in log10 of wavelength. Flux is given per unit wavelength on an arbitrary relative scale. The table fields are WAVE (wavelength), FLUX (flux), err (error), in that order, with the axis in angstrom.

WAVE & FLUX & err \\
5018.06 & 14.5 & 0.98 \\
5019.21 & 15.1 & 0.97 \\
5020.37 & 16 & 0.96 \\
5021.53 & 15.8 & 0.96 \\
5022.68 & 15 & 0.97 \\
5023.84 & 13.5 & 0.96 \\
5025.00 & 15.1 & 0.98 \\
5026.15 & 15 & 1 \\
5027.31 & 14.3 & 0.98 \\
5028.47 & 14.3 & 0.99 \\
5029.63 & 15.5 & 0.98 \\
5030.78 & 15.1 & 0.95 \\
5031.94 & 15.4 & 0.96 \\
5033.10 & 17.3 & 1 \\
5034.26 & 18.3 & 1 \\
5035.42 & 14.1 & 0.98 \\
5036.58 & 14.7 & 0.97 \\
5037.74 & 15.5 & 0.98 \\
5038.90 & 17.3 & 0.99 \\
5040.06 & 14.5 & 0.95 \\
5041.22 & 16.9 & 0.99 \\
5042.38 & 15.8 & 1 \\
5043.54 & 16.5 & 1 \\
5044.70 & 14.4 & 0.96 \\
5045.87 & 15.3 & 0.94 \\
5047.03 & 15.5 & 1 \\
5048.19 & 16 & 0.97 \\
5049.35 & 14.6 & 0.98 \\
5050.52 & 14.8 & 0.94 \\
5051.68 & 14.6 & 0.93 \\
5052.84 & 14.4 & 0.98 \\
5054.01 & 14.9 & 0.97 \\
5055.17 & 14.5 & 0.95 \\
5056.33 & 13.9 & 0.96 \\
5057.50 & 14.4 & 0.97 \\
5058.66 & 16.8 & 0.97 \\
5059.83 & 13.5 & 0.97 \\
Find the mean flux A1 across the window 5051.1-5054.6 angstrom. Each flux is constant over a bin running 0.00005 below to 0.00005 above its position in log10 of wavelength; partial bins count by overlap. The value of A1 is 14.6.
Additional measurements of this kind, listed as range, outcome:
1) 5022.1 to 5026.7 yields 14.7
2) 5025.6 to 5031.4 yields 14.8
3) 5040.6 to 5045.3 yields 15.9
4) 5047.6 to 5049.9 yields 15.3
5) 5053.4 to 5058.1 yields 14.4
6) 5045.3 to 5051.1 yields 15.2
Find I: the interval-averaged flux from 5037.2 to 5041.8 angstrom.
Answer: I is 16.1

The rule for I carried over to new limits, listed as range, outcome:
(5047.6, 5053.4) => 14.9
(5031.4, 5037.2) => 16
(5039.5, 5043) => 15.8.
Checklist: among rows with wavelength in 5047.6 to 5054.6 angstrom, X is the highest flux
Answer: 16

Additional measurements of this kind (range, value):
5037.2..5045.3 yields 17.3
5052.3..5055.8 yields 14.9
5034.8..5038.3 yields 15.5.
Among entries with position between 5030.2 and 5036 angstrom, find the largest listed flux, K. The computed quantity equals 18.3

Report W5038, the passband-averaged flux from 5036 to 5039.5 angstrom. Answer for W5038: 15.8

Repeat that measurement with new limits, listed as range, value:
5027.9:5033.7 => 15.5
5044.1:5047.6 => 15.1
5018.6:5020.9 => 15.5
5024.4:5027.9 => 14.8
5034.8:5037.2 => 14.5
